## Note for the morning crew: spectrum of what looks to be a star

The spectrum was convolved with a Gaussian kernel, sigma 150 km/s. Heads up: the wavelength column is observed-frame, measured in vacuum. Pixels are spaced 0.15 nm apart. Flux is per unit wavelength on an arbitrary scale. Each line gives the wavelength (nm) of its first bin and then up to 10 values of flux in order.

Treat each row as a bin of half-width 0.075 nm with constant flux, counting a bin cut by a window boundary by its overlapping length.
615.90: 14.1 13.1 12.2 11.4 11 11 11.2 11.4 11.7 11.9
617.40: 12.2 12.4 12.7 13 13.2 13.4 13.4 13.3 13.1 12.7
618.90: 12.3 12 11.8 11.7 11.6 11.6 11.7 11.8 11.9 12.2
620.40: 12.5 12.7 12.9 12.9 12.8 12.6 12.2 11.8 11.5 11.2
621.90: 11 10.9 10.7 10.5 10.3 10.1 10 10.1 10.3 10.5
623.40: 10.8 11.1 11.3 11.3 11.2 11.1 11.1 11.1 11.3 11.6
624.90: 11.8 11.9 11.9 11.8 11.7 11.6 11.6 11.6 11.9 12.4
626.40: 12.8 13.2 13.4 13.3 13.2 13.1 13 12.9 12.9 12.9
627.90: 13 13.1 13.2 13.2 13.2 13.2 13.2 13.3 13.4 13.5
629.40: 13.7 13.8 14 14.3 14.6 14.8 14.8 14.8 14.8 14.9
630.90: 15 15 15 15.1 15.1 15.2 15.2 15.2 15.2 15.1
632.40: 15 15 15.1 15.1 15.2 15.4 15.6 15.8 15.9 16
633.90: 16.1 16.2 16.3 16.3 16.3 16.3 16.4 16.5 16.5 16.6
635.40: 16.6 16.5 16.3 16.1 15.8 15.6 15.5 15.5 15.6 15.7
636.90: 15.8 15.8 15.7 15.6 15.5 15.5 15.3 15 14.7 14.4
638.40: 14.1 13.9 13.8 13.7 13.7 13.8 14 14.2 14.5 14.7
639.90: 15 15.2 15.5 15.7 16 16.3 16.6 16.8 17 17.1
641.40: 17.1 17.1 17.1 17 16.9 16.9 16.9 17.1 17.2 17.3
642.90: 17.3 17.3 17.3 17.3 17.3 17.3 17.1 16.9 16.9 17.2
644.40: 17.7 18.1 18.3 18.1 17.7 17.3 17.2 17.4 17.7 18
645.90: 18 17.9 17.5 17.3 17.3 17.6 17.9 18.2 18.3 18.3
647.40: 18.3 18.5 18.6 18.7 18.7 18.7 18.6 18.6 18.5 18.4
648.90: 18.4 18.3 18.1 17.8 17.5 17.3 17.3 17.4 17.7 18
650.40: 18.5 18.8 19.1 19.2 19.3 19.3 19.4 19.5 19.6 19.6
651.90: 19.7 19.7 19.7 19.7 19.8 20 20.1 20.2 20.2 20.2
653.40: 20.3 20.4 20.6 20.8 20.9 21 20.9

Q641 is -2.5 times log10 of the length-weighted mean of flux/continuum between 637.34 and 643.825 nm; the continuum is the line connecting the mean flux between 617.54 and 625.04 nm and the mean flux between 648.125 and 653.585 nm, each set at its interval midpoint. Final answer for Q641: 0.04 mag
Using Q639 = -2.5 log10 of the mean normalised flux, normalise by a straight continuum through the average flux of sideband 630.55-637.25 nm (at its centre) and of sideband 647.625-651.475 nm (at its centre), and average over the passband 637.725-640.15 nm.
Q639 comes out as 0.15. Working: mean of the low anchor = 15.7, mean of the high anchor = 18.4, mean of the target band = 14.4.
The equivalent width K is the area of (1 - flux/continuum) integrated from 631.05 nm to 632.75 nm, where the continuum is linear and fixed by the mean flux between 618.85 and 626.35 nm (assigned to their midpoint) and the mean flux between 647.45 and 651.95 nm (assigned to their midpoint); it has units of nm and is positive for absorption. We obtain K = -0.14 nm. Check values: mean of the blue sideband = 11.5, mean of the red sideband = 18.6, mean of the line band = 15.1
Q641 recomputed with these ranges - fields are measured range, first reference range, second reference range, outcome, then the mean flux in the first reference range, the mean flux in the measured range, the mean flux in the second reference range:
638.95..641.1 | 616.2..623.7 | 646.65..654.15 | 0.090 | 11.8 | 15.2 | 19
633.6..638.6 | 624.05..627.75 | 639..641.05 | -0.102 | 12.2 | 15.8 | 15.2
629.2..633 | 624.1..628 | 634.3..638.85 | -0.071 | 12.2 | 14.8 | 15.6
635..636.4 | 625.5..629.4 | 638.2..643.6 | -0.099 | 12.9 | 16.2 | 15.9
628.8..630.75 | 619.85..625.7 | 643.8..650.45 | -0.066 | 11.4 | 14.1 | 17.9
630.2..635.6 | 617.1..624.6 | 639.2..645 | -0.074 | 11.8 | 15.6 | 16.7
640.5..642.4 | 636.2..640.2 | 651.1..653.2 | -0.057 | 14.9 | 16.9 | 19.8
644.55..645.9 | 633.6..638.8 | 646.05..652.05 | -0.009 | 15.7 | 17.8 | 18.4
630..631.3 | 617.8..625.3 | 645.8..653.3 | -0.068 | 11.7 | 14.9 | 18.7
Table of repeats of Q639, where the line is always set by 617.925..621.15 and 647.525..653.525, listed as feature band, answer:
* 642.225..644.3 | 0.02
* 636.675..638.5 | 0.07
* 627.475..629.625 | 0.09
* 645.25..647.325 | 0.02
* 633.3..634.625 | -0.04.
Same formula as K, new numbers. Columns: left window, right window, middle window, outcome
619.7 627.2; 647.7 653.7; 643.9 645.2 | -0.02 nm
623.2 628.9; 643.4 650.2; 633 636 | -0.34 nm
